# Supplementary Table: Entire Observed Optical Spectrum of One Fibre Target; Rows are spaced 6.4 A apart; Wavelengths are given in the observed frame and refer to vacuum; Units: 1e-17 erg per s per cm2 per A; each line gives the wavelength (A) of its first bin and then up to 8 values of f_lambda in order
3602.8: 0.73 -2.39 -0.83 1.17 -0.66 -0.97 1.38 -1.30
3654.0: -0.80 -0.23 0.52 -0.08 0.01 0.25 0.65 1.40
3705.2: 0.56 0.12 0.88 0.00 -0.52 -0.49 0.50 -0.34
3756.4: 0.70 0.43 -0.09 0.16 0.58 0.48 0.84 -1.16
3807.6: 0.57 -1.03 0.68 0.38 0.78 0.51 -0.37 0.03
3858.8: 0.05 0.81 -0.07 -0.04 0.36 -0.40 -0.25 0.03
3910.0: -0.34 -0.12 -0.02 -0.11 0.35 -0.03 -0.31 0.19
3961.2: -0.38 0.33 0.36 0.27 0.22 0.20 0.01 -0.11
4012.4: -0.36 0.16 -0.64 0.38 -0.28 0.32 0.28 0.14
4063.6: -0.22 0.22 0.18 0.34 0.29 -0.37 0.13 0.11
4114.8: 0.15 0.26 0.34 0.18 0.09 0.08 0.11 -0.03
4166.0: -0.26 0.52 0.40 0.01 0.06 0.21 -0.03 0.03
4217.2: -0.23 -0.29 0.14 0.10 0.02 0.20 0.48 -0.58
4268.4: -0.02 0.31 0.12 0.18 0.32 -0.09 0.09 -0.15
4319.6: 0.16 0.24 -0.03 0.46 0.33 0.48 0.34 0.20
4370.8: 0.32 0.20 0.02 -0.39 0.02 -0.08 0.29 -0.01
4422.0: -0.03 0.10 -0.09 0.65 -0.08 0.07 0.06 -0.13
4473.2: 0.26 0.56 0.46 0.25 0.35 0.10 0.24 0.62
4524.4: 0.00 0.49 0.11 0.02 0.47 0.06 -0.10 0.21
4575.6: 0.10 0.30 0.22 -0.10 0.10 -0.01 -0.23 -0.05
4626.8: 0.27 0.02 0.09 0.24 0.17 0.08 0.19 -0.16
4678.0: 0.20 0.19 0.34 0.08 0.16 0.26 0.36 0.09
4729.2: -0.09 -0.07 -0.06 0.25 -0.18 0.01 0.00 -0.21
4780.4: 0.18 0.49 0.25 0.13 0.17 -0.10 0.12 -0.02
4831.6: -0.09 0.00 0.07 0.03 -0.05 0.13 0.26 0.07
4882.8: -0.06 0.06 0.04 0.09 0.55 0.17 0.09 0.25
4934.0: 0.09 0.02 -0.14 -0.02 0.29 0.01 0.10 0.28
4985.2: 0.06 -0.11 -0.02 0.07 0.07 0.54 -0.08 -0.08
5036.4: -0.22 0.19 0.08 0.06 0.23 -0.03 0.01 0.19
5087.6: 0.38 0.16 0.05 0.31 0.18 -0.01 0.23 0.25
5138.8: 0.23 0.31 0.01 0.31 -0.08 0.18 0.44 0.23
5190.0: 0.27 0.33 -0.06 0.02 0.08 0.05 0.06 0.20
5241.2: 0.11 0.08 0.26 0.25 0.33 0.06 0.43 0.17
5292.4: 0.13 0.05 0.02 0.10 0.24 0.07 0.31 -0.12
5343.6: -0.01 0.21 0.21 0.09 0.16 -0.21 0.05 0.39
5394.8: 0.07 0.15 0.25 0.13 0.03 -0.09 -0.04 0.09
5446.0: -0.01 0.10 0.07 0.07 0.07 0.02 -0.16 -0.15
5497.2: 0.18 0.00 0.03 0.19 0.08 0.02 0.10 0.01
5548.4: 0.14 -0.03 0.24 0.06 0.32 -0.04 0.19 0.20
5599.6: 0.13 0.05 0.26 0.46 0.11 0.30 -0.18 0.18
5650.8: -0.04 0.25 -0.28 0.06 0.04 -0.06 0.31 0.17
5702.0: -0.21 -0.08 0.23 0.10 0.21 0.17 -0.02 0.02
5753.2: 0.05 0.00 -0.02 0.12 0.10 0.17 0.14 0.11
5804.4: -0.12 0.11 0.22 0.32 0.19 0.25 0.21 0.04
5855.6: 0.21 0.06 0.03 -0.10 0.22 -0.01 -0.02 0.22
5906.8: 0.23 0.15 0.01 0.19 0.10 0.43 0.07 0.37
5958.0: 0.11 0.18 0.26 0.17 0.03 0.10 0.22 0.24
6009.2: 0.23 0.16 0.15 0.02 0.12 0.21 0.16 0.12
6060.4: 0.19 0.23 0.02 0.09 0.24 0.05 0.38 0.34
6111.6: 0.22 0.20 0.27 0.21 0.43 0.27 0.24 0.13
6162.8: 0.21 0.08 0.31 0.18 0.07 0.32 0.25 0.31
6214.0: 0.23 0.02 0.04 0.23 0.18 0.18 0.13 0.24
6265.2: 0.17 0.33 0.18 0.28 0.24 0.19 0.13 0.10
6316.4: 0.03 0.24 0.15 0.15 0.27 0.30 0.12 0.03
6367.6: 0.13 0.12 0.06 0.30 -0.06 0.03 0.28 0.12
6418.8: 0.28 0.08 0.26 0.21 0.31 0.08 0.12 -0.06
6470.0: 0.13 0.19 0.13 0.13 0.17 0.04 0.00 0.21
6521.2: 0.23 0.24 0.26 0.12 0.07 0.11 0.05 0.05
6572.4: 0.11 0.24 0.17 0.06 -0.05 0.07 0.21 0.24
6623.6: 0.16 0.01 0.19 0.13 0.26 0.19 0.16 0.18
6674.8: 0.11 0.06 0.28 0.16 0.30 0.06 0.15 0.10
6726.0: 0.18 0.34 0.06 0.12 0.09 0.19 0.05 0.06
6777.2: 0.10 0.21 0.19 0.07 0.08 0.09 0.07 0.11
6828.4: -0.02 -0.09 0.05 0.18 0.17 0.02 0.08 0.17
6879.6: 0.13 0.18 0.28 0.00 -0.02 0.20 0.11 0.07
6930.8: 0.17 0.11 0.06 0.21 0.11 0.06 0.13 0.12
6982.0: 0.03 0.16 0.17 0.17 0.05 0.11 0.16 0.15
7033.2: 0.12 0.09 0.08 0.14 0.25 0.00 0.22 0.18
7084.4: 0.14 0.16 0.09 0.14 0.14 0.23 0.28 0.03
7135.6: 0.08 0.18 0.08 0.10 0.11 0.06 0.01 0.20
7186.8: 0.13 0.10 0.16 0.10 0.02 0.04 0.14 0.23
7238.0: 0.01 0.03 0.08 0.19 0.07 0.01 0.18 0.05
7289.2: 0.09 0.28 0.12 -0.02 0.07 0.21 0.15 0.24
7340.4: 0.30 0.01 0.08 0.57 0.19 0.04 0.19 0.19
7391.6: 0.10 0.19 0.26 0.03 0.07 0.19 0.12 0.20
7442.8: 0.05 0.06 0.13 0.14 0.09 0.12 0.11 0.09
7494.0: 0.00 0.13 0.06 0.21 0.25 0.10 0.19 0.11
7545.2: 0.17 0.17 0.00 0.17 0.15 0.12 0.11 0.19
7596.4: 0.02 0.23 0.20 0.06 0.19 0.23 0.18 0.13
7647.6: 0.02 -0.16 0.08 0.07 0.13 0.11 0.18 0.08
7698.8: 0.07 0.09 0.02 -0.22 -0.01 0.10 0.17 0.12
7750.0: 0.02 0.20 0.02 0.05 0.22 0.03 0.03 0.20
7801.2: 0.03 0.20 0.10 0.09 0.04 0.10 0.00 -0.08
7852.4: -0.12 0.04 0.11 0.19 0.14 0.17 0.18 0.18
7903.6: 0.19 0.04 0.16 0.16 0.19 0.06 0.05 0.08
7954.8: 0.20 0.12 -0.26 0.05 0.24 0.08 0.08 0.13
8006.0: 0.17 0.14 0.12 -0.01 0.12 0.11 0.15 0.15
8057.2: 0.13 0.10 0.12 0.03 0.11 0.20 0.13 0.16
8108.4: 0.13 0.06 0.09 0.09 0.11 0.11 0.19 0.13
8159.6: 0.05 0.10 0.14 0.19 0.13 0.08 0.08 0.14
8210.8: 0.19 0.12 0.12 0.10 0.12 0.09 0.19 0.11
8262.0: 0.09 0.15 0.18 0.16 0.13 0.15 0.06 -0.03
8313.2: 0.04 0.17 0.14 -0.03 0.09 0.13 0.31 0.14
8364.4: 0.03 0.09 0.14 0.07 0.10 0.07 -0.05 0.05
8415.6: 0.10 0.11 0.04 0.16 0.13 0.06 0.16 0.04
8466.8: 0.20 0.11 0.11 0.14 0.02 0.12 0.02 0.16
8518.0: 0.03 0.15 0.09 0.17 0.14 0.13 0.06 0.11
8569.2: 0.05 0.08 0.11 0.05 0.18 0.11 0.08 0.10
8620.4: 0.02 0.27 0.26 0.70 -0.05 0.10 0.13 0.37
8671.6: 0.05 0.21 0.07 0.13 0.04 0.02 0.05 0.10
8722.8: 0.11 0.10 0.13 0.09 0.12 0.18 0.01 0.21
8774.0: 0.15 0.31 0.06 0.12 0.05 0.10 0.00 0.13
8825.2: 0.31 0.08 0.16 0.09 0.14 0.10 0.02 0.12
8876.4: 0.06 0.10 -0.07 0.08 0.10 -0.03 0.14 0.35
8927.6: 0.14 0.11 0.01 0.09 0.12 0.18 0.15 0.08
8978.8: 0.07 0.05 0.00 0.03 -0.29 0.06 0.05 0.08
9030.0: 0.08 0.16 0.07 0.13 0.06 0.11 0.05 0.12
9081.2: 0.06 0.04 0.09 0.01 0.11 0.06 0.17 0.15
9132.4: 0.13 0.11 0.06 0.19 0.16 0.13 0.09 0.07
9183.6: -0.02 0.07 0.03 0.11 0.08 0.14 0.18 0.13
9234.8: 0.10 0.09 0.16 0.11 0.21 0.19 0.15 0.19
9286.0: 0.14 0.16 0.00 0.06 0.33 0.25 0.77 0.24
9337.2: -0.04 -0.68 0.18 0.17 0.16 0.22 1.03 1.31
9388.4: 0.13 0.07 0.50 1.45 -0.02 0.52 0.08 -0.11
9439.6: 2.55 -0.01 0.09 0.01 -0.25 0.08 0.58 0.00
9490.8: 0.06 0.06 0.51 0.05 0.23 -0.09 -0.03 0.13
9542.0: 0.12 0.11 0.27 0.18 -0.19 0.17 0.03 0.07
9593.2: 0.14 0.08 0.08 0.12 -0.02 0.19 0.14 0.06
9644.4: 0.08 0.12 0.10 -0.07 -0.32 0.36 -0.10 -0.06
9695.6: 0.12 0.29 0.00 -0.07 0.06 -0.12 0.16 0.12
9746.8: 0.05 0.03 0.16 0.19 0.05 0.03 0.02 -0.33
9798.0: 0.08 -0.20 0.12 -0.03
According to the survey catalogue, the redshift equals 0.12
